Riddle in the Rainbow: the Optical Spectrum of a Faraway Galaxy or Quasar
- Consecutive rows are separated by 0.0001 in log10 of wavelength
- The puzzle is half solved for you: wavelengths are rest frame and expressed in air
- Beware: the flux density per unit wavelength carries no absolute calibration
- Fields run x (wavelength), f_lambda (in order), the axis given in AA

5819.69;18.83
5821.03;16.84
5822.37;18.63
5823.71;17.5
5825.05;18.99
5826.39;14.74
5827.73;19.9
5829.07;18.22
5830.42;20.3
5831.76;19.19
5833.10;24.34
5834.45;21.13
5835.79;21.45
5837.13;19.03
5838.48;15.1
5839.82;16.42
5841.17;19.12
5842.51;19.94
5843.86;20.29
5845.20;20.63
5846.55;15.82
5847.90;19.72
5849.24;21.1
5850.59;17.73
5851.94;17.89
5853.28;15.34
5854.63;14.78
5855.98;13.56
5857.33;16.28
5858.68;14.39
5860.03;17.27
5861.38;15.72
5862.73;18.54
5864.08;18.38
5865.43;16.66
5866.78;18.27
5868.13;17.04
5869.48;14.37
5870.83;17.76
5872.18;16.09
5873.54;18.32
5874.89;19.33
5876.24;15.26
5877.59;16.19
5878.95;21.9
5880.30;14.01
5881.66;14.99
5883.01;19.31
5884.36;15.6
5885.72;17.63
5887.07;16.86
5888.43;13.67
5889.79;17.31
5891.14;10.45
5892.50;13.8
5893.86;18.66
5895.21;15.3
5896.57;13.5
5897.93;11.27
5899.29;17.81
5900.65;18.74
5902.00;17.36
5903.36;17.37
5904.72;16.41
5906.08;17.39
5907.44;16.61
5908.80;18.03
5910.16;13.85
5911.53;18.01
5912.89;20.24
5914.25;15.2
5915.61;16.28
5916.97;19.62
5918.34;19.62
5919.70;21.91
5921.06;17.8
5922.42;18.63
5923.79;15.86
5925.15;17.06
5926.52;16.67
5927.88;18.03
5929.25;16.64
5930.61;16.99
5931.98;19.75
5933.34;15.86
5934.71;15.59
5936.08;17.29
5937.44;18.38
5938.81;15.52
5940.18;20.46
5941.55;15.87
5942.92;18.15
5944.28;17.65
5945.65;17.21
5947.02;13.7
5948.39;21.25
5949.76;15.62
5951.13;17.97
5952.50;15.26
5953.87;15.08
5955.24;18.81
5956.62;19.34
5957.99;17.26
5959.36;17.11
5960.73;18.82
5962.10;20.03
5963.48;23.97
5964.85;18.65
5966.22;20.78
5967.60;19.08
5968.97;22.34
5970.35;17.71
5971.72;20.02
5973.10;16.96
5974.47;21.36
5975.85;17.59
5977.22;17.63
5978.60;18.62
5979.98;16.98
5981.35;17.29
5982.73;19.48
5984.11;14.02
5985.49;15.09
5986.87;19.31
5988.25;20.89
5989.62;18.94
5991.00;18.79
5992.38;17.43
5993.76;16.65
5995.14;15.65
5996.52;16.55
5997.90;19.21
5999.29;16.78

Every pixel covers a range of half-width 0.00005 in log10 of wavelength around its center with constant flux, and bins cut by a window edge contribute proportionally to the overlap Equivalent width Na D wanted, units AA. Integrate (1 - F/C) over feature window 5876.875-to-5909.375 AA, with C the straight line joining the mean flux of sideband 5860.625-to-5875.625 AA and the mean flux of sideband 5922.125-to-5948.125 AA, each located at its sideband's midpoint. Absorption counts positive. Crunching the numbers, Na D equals 1.9 AA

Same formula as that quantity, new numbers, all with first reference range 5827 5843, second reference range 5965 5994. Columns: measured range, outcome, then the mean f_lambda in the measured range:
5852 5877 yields 3.5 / 16.6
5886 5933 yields 5.2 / 16.8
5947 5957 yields 0.7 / 17.3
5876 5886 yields 1.2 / 16.9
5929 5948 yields 1.6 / 17.2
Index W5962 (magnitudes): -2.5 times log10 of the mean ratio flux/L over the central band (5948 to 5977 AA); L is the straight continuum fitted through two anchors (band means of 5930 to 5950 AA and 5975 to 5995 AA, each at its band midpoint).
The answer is -0.07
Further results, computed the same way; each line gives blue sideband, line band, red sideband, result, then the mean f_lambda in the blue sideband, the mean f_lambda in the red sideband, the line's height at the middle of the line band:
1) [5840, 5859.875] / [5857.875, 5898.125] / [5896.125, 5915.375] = 0.050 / 17.6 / 16.6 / 17.1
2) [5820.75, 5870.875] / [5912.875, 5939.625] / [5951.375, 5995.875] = 0.037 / 18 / 18.3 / 18.2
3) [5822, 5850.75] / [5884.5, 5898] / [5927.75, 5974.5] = 0.232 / 19.1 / 18.1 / 18.6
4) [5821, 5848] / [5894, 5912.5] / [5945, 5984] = 0.138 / 19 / 18.4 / 18.6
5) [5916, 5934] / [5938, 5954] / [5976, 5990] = 0.055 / 18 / 17.8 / 17.9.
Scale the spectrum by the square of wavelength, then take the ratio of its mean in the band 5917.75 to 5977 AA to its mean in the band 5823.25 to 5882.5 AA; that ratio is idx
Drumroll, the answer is 1.05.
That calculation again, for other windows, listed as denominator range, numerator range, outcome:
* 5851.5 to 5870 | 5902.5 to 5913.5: 1.07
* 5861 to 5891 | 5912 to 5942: 1.07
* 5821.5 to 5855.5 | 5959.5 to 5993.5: 1.05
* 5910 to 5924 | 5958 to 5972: 1.11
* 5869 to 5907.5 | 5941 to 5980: 1.15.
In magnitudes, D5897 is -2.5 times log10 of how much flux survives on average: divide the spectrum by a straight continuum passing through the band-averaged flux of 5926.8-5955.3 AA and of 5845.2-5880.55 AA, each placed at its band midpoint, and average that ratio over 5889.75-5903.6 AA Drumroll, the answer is 0.11 mag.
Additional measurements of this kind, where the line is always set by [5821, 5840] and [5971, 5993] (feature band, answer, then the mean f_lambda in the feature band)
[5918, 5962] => 0.049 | 17.6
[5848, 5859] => 0.134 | 16.6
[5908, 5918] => 0.068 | 17.4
